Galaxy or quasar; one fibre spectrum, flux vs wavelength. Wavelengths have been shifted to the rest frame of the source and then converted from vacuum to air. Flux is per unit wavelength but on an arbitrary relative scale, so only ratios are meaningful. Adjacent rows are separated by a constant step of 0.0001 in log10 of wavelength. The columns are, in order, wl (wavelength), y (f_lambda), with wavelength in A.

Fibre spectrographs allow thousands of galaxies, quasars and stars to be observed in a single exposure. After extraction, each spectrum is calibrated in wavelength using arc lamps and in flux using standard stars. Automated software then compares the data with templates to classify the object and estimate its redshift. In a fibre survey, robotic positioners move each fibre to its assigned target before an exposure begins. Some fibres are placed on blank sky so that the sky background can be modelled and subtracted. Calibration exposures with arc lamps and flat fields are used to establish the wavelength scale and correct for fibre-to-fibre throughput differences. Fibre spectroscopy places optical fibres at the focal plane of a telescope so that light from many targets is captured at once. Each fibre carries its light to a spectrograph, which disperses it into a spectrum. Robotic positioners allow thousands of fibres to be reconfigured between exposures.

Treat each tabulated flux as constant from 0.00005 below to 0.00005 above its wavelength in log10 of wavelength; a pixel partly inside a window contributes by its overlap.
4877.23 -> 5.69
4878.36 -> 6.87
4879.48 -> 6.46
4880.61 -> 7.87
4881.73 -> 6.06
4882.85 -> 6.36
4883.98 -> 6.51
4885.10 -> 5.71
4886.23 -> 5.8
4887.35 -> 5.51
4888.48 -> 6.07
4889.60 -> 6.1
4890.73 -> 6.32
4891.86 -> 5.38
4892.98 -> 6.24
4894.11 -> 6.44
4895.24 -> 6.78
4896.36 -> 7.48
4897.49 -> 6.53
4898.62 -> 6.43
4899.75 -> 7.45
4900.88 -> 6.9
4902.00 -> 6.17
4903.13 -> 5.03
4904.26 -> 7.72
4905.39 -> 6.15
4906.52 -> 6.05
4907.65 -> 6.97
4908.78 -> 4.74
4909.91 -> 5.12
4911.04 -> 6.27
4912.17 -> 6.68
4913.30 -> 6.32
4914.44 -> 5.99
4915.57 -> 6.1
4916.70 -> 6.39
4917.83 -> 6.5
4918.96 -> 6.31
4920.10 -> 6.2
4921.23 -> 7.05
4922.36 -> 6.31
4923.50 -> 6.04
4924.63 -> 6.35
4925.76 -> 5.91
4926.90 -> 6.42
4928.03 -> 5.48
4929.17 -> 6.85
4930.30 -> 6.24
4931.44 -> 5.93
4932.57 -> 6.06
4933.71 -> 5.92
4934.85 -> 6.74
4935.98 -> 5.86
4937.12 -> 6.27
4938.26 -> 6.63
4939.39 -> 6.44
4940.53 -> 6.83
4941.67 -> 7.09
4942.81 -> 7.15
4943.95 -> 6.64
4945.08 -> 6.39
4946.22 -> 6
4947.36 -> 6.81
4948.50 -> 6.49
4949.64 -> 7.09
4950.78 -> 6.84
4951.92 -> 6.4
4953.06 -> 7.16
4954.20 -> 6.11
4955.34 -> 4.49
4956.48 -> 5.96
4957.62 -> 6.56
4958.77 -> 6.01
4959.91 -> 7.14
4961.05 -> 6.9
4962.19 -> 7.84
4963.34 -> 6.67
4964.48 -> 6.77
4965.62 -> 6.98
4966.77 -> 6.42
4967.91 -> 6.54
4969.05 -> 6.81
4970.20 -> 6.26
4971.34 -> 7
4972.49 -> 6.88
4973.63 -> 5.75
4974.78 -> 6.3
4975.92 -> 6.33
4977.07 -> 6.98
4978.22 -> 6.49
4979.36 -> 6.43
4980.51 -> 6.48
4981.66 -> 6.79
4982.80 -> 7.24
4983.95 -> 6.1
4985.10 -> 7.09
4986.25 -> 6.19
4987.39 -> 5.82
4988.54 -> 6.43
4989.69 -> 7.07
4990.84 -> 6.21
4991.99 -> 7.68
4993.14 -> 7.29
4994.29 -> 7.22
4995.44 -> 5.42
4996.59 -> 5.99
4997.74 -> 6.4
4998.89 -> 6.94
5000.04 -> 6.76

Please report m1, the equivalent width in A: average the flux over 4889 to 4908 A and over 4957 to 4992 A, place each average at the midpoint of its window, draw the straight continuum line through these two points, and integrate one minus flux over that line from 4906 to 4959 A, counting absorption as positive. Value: 2.0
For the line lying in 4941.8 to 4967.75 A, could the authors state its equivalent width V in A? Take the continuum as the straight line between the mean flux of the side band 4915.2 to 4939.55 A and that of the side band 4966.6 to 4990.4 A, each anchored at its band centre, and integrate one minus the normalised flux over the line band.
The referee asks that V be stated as -0.70 A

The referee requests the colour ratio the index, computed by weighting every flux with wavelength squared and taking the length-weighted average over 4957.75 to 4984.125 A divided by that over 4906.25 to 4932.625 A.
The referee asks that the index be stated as 1.1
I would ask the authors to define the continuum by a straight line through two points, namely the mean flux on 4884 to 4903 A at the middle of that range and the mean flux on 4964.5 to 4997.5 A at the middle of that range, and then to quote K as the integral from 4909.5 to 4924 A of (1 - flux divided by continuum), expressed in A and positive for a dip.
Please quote 0.3 A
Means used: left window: 6.31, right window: 6.58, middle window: 6.26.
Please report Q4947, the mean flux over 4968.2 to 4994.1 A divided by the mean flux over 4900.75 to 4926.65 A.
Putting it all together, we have 1.07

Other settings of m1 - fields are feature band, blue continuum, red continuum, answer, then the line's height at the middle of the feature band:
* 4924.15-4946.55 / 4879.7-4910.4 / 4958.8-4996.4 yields 0.38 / 6.47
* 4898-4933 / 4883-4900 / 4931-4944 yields 0.64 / 6.38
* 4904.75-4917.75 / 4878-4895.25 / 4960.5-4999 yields 0.53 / 6.36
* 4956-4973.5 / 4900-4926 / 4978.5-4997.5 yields -0.57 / 6.48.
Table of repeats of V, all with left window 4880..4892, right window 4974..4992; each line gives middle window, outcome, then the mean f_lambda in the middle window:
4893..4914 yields -0.5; 6.39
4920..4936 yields 0.3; 6.24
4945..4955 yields -0.2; 6.55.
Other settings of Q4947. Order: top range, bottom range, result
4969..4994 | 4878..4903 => 1.03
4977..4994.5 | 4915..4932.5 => 1.07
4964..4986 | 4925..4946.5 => 1.04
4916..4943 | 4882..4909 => 1.01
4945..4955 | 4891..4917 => 1.04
